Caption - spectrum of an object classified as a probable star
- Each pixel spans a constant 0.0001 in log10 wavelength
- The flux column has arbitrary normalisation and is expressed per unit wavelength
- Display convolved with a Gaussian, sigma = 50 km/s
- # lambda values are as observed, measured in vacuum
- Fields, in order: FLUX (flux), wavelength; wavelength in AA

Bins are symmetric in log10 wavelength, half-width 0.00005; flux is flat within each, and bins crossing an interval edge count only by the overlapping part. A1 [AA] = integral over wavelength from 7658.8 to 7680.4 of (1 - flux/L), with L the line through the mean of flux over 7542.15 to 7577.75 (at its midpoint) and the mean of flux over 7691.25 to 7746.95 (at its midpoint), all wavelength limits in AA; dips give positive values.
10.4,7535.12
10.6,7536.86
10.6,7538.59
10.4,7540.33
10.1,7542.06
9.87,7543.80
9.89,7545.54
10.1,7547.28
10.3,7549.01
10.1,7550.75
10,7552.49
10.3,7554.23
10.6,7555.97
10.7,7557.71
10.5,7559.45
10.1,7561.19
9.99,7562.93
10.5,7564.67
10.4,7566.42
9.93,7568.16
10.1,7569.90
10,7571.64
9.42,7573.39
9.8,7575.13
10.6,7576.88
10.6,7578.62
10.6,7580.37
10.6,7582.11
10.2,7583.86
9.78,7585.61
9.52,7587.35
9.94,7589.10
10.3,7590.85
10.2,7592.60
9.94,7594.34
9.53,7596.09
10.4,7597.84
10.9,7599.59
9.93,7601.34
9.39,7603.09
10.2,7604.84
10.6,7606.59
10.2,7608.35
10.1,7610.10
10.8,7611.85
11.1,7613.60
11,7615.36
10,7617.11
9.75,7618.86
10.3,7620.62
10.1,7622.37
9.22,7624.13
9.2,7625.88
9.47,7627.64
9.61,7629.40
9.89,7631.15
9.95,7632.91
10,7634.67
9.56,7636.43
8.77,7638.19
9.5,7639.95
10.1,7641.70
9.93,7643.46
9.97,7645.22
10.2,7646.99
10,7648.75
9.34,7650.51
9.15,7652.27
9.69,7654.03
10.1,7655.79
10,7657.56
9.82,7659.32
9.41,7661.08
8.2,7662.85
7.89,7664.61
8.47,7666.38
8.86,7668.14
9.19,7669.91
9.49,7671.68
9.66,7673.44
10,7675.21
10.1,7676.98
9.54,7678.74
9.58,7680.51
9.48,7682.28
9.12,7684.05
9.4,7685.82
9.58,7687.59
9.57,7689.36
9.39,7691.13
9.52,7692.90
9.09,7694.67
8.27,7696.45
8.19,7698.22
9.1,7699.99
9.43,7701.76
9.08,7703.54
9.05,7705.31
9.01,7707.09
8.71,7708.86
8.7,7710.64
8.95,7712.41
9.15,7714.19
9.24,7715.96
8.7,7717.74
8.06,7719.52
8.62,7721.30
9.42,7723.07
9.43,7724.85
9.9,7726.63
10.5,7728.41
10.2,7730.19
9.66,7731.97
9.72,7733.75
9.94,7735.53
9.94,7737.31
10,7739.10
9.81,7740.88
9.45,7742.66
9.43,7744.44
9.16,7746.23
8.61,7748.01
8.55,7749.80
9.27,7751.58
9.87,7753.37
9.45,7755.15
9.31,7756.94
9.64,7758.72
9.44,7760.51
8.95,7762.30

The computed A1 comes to 0.7 AA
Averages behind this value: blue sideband 10.2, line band 9.22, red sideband 9.27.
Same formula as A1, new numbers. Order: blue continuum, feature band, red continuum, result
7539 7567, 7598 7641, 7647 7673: -1.5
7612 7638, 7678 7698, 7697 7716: -0.2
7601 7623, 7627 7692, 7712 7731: 2.2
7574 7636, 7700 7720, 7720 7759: 1.5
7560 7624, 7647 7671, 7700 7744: 1.2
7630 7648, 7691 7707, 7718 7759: 1.0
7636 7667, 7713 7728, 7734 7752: 0.5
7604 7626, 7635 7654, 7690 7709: 0.3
